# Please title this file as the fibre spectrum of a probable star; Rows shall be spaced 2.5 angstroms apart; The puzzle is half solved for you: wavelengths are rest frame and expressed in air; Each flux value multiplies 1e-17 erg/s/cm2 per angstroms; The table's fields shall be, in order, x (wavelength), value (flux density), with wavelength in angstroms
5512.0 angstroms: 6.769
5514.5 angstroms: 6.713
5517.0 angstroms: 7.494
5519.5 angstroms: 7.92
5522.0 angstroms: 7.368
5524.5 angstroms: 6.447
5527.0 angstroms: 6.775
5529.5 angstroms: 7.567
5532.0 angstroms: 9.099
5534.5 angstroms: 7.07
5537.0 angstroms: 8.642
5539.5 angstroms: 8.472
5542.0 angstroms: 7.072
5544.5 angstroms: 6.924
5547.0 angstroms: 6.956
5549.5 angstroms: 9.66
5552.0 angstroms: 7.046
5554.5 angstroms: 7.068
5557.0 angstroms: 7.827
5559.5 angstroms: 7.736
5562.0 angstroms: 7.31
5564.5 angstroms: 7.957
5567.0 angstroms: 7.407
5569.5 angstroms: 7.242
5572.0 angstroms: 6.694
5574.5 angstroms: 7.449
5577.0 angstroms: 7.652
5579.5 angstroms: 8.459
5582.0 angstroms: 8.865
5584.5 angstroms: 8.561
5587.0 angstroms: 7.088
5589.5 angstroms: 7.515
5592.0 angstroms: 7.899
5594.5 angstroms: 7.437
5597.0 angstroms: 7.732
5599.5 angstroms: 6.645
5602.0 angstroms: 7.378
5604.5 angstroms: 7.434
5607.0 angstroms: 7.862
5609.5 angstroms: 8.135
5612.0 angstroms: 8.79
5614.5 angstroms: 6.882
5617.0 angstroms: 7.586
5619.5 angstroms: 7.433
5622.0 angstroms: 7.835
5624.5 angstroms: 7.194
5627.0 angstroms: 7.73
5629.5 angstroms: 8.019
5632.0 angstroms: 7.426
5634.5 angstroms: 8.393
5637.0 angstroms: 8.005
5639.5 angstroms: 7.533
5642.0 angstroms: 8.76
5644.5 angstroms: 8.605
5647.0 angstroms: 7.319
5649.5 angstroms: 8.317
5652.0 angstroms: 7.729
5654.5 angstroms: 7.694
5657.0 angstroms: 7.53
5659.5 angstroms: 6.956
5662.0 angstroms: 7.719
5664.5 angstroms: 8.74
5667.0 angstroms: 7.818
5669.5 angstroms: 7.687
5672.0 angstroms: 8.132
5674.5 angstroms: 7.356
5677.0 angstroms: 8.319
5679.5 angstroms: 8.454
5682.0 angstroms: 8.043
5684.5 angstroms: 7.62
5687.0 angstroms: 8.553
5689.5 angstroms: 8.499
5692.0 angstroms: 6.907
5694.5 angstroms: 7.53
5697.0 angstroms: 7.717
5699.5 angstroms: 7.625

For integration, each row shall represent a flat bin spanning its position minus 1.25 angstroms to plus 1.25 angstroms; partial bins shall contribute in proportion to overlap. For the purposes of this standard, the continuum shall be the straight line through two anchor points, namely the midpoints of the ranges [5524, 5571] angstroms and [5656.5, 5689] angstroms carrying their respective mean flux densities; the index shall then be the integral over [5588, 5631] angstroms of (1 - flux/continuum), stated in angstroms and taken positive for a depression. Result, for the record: 0.9 angstroms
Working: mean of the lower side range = 7.61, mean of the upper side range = 7.94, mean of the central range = 7.61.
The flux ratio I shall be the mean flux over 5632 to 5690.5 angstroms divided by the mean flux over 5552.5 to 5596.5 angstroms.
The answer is 1.04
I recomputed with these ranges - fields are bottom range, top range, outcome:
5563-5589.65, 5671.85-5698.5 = 1.02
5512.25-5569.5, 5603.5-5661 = 1.03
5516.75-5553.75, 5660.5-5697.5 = 1.04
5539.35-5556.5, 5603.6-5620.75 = 1.02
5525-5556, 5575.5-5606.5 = 1.01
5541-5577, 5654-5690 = 1.06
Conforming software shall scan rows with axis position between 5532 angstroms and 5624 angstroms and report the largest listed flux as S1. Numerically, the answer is 9.66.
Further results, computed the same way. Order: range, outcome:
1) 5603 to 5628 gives 8.79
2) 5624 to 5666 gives 8.76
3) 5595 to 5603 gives 7.732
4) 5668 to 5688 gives 8.553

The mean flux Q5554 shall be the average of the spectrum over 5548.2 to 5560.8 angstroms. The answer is 7.86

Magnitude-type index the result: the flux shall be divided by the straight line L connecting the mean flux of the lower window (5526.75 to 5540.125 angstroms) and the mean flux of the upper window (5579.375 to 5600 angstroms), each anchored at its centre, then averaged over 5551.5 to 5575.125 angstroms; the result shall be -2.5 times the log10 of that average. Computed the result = 0.07 mag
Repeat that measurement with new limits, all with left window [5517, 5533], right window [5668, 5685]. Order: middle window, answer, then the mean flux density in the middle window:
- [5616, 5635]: 0.02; 7.68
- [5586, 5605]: 0.05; 7.39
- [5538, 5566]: -0.01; 7.65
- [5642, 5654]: -0.02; 8.05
